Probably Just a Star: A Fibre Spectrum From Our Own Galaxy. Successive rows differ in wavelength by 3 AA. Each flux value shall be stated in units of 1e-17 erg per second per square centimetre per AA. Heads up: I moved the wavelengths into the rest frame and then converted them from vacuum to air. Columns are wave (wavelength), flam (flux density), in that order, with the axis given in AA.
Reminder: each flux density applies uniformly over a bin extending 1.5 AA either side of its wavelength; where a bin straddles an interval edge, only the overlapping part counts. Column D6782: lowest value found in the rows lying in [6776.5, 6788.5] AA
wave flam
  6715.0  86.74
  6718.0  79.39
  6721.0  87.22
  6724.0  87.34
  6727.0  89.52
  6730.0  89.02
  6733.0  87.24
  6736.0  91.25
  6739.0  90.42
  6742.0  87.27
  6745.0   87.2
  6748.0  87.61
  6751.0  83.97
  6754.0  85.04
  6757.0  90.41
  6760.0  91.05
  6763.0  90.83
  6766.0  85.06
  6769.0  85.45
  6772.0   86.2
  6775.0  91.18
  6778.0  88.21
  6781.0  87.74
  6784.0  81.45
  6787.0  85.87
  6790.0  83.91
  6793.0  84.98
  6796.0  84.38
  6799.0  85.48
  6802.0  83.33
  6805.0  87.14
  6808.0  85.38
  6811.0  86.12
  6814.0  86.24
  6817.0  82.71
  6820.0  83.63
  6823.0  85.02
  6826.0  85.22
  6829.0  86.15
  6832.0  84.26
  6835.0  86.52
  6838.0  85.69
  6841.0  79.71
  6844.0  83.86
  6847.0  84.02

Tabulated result 81.45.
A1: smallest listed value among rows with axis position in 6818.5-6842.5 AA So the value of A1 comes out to 79.71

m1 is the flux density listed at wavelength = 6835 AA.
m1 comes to 86.52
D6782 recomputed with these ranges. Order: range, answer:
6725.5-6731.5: 89.02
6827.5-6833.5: 84.26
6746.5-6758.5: 83.97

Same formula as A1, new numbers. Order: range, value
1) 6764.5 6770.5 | 85.06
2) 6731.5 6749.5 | 87.2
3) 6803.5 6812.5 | 85.38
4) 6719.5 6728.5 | 87.22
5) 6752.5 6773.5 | 85.04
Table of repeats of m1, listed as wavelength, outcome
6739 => 90.42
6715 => 86.74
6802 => 83.33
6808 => 85.38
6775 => 91.18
